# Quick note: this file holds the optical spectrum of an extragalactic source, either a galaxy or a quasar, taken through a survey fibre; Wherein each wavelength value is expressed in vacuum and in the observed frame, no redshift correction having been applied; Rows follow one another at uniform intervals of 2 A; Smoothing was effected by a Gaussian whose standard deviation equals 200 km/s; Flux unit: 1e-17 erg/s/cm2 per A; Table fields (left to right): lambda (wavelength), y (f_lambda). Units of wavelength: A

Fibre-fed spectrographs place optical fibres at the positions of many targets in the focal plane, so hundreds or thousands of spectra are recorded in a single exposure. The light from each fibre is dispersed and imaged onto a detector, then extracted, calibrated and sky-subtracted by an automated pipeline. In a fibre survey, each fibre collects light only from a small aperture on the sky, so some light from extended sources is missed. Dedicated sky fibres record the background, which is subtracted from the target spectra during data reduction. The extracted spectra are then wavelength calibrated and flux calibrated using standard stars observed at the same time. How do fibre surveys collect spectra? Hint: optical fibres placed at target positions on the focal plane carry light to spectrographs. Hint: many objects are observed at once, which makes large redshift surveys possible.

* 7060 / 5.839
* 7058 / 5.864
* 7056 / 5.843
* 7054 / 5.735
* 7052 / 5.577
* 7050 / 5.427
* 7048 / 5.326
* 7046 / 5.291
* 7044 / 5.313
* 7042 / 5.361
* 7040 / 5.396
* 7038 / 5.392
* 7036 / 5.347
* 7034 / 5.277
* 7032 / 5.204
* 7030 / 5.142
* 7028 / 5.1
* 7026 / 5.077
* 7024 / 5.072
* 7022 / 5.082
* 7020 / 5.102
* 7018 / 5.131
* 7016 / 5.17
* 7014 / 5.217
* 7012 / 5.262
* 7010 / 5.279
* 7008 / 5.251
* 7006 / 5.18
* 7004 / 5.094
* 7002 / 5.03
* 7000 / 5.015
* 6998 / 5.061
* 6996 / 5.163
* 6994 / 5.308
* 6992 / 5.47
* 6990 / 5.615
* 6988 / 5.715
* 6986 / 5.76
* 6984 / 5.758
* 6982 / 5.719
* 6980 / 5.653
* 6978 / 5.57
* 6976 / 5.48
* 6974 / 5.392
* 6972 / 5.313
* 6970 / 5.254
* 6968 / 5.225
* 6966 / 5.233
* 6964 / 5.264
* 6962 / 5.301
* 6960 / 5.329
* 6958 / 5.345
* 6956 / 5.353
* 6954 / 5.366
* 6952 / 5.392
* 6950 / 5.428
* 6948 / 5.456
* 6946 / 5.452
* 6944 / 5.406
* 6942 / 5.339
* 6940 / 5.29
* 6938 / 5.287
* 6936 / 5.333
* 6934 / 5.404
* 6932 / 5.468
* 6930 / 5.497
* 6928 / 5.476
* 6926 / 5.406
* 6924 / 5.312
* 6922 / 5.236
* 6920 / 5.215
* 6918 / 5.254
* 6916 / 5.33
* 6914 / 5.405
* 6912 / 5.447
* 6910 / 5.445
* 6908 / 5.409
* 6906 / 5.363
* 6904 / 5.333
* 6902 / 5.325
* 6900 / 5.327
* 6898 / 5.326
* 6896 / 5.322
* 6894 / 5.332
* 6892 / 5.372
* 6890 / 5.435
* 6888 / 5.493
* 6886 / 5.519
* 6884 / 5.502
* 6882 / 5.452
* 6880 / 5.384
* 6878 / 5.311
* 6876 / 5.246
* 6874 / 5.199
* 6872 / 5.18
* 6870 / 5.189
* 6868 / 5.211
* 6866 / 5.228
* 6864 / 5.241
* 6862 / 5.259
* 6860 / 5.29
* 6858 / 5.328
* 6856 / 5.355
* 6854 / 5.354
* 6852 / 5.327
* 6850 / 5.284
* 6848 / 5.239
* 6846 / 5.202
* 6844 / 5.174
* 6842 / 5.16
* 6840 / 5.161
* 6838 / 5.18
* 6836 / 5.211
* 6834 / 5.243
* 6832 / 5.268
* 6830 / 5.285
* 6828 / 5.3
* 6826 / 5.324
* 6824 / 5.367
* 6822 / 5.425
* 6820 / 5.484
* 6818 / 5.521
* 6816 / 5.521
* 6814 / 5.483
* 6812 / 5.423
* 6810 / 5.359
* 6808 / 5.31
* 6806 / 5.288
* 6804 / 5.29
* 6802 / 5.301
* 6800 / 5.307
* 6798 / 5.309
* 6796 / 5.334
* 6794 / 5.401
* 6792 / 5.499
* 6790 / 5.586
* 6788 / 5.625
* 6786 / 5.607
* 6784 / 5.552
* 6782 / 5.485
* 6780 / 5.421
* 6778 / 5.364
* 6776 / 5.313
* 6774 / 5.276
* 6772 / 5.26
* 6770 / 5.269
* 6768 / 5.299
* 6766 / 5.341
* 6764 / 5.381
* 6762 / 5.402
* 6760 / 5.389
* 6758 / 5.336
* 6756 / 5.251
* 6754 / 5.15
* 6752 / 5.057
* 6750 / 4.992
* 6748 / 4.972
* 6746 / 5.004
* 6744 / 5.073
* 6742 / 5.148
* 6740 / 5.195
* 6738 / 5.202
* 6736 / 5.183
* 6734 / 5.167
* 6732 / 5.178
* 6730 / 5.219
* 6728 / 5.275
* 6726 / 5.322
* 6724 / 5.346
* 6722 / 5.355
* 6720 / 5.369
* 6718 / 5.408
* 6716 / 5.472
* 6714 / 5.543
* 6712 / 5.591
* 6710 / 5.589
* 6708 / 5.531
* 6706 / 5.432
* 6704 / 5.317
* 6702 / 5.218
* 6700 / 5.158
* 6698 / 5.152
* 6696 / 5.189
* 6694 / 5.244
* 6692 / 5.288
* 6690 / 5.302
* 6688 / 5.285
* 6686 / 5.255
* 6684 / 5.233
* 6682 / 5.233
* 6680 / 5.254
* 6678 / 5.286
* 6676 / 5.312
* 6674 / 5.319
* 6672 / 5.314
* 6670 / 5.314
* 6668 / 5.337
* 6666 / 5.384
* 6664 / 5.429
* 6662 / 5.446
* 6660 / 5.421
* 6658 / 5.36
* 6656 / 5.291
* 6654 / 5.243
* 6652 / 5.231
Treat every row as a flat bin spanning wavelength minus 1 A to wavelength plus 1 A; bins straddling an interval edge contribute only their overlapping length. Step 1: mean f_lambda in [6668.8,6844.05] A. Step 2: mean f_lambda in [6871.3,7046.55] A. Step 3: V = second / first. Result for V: 1.00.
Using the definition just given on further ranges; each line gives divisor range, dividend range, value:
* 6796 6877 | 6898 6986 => 1.02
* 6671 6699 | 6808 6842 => 1.01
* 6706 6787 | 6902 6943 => 1.01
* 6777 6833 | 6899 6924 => 0.99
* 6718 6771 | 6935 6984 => 1.03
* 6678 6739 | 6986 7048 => 0.99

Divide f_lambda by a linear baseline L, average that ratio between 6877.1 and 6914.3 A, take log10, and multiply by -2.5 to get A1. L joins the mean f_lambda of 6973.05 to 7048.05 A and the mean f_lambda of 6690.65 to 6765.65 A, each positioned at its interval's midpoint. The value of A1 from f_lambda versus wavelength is -0.02 mag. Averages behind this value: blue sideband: 5.27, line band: 5.39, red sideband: 5.31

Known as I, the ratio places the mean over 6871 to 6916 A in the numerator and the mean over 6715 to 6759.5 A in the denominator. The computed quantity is 1.03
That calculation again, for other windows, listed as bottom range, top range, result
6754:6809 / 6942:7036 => 0.99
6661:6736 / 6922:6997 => 1.02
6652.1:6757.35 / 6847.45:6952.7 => 1.01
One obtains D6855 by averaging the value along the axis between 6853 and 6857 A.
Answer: 5.35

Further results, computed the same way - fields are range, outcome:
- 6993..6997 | 5.24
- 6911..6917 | 5.39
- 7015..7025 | 5.11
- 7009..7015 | 5.25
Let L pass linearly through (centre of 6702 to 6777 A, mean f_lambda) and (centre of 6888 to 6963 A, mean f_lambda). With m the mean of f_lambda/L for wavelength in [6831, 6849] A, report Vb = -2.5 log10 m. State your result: 0.03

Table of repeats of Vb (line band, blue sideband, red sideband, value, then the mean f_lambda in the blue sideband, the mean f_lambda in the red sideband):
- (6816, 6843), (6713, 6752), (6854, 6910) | -0.003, 5.23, 5.33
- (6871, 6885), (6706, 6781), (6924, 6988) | 0.010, 5.29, 5.42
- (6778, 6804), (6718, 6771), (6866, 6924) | -0.036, 5.23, 5.34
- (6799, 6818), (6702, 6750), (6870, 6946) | -0.010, 5.29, 5.36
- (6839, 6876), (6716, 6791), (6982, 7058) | 0.013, 5.29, 5.32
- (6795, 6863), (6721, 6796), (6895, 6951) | 0.003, 5.29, 5.37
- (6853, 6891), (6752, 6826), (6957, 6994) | 0.019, 5.38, 5.46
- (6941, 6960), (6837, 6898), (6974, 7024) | -0.014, 5.3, 5.33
